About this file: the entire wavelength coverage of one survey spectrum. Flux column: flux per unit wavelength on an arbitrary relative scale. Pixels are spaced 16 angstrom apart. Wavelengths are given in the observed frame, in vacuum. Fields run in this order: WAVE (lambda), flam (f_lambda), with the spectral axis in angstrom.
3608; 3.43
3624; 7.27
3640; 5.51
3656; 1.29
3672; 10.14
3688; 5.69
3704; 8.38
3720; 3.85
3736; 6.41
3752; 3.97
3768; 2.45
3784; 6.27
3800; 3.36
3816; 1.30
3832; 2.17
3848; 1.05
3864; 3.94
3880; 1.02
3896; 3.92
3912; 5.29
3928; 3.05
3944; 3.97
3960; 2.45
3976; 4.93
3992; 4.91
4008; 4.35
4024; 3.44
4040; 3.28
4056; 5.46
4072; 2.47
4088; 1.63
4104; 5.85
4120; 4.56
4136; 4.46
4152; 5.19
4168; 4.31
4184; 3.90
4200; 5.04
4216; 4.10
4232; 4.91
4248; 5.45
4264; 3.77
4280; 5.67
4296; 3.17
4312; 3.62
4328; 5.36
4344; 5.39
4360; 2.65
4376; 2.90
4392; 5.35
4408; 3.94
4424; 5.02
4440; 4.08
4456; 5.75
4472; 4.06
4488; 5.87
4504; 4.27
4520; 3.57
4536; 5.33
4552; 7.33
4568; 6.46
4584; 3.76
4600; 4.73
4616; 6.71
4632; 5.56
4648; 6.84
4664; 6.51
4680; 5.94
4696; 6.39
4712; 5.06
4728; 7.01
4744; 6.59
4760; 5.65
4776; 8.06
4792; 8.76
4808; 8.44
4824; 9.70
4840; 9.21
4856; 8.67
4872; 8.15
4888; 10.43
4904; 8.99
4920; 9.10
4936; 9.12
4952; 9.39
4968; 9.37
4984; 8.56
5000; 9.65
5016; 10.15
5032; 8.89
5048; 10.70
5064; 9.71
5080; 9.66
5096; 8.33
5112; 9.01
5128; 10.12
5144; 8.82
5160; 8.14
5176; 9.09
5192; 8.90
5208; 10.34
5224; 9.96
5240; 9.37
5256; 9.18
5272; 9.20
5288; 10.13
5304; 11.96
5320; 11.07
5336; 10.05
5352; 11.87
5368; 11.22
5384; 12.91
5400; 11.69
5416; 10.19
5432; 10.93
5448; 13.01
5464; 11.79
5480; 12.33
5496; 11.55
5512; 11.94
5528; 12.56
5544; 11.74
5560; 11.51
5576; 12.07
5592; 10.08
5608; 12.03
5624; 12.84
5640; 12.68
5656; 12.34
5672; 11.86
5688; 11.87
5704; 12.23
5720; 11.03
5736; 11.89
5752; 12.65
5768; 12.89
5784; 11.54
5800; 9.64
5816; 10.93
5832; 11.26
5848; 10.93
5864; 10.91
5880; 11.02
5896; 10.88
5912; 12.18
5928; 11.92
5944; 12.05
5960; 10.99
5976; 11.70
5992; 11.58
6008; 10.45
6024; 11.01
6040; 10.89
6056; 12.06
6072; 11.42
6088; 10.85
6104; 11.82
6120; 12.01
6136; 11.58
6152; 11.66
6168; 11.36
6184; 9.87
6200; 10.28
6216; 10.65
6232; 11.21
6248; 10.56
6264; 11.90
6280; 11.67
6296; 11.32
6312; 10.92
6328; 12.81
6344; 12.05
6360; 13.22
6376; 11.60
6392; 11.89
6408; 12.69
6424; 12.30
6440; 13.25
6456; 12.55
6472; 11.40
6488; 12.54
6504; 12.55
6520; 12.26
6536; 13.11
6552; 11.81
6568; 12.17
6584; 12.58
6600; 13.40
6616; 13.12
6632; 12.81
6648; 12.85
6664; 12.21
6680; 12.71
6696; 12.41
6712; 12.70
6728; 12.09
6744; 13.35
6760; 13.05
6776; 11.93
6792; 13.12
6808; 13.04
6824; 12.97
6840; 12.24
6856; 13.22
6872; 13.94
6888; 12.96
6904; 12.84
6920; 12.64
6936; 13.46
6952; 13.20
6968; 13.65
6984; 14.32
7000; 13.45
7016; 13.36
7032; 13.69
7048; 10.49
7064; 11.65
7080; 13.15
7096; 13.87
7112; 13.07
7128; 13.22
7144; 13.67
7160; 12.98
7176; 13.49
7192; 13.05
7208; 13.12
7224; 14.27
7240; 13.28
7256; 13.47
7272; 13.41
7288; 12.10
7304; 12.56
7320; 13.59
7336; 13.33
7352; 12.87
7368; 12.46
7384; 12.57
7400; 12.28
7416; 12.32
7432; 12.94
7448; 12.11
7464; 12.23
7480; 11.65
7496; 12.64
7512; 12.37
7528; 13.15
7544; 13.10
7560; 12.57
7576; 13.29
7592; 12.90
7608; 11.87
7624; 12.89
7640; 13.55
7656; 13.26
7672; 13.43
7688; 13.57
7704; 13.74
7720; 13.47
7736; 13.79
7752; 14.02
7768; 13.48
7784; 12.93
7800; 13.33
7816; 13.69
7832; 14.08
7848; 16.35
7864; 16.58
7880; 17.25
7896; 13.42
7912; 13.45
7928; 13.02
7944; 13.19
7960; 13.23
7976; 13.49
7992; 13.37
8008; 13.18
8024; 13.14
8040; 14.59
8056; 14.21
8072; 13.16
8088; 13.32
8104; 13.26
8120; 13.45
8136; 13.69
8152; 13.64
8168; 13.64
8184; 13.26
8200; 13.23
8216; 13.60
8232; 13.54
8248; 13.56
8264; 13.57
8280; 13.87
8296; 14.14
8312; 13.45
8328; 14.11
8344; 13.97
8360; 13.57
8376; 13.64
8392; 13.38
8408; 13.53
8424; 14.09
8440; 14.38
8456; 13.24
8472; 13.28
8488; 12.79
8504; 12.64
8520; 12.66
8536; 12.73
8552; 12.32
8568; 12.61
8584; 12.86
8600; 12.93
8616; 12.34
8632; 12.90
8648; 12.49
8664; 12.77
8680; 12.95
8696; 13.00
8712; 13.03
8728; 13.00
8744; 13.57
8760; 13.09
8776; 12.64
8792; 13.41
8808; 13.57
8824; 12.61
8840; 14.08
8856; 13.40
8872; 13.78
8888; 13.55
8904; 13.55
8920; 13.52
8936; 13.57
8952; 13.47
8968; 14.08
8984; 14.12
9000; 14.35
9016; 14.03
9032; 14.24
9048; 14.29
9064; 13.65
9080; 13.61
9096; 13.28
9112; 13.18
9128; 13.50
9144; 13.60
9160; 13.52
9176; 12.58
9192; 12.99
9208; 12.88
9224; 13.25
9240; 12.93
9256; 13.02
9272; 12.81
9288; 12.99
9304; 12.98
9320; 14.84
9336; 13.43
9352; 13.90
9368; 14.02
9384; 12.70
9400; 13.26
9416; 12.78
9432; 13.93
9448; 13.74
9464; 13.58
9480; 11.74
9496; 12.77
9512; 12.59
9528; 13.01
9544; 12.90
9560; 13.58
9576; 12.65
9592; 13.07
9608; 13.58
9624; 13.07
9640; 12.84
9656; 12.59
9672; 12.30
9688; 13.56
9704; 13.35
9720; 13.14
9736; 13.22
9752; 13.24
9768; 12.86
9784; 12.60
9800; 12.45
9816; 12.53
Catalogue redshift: 0.197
